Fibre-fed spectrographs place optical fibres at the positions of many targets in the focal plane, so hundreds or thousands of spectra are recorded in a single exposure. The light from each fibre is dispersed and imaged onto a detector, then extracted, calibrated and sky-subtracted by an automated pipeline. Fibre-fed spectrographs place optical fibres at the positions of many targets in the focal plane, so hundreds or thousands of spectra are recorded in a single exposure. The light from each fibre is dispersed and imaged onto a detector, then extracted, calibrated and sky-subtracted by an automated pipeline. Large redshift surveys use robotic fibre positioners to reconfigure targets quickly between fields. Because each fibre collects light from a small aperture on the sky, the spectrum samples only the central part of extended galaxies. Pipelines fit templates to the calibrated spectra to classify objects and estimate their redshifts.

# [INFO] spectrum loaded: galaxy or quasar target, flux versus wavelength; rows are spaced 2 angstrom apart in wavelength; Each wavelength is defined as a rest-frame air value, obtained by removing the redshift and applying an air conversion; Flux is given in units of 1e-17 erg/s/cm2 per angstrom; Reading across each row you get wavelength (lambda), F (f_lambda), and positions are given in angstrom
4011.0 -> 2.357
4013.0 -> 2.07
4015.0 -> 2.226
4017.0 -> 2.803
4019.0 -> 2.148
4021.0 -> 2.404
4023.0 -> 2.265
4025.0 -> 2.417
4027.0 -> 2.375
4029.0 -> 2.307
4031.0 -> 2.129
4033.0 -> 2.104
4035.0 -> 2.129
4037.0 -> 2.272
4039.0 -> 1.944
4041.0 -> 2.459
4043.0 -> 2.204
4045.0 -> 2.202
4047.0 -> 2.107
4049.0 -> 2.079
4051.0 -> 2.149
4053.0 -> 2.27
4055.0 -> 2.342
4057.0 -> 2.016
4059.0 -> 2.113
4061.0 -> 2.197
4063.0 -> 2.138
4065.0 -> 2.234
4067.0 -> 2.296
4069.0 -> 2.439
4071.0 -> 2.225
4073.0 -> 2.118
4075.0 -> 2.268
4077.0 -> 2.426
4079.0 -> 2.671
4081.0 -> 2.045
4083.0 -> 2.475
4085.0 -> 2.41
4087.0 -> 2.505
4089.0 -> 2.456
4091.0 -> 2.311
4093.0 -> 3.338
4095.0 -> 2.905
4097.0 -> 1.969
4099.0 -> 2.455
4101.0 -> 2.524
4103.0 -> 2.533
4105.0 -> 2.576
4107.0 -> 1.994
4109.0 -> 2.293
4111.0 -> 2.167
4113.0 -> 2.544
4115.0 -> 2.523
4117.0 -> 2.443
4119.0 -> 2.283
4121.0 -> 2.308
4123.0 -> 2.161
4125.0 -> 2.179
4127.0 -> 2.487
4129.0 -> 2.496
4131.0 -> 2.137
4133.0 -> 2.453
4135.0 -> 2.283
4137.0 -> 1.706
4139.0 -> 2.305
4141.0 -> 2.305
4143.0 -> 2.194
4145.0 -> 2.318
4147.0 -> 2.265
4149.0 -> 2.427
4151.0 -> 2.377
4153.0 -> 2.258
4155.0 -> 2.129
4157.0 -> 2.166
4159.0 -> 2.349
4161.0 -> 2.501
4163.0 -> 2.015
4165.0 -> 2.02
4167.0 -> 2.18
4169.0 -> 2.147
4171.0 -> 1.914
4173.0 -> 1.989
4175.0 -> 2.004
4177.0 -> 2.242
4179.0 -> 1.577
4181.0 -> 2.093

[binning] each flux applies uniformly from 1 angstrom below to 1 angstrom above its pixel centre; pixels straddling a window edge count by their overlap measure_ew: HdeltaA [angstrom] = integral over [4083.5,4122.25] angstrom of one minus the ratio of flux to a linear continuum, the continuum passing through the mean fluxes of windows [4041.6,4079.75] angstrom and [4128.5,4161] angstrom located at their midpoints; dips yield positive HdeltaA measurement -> -3.4 angstrom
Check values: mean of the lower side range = 2.24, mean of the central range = 2.45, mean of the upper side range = 2.26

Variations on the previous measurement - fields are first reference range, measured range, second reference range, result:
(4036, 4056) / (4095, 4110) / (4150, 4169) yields -1.1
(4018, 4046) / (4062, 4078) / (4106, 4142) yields -0.1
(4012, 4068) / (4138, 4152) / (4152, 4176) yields -1.0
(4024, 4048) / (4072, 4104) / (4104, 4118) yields -2.0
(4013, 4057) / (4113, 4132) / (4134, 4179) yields -1.3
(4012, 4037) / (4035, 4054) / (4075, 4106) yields 1.3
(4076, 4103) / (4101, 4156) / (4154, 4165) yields 0.8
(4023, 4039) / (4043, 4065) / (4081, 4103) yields 1.6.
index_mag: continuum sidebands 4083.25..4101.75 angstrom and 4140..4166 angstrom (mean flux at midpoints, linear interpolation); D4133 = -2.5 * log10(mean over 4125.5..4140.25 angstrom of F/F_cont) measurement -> 0.041 mag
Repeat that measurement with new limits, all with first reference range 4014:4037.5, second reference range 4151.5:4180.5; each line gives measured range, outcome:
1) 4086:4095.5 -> -0.21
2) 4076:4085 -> -0.08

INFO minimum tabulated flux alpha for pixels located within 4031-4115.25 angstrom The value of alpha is 1.944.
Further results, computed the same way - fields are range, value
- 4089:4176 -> 1.706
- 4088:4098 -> 1.969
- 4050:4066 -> 2.016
